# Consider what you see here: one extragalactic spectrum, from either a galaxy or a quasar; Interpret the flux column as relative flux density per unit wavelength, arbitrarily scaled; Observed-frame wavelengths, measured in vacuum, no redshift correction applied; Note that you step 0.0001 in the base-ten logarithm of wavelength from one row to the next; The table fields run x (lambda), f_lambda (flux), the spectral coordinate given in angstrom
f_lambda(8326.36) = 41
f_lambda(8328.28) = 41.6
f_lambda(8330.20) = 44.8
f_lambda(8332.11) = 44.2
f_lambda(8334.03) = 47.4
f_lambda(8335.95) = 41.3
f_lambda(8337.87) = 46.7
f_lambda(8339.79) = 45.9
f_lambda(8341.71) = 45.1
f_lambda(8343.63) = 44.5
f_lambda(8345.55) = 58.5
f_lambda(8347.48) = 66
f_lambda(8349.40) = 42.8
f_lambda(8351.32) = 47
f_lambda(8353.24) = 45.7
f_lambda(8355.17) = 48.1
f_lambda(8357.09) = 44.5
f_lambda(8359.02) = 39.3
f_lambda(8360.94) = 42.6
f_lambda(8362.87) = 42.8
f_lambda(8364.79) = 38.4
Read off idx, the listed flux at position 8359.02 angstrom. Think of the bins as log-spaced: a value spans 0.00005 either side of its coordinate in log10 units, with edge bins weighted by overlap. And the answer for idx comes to 39.3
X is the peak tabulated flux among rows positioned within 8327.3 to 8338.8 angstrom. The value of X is 47.4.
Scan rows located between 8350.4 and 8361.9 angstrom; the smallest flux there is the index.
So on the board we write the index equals 39.3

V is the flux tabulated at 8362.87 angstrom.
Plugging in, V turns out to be 42.8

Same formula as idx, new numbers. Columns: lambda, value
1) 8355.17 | 48.1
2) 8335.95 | 41.3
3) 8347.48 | 66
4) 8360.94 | 42.6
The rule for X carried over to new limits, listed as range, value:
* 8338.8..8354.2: 66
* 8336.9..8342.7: 46.7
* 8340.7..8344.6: 45.1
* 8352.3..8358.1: 48.1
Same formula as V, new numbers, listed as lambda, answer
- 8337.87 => 46.7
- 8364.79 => 38.4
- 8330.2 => 44.8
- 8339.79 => 45.9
